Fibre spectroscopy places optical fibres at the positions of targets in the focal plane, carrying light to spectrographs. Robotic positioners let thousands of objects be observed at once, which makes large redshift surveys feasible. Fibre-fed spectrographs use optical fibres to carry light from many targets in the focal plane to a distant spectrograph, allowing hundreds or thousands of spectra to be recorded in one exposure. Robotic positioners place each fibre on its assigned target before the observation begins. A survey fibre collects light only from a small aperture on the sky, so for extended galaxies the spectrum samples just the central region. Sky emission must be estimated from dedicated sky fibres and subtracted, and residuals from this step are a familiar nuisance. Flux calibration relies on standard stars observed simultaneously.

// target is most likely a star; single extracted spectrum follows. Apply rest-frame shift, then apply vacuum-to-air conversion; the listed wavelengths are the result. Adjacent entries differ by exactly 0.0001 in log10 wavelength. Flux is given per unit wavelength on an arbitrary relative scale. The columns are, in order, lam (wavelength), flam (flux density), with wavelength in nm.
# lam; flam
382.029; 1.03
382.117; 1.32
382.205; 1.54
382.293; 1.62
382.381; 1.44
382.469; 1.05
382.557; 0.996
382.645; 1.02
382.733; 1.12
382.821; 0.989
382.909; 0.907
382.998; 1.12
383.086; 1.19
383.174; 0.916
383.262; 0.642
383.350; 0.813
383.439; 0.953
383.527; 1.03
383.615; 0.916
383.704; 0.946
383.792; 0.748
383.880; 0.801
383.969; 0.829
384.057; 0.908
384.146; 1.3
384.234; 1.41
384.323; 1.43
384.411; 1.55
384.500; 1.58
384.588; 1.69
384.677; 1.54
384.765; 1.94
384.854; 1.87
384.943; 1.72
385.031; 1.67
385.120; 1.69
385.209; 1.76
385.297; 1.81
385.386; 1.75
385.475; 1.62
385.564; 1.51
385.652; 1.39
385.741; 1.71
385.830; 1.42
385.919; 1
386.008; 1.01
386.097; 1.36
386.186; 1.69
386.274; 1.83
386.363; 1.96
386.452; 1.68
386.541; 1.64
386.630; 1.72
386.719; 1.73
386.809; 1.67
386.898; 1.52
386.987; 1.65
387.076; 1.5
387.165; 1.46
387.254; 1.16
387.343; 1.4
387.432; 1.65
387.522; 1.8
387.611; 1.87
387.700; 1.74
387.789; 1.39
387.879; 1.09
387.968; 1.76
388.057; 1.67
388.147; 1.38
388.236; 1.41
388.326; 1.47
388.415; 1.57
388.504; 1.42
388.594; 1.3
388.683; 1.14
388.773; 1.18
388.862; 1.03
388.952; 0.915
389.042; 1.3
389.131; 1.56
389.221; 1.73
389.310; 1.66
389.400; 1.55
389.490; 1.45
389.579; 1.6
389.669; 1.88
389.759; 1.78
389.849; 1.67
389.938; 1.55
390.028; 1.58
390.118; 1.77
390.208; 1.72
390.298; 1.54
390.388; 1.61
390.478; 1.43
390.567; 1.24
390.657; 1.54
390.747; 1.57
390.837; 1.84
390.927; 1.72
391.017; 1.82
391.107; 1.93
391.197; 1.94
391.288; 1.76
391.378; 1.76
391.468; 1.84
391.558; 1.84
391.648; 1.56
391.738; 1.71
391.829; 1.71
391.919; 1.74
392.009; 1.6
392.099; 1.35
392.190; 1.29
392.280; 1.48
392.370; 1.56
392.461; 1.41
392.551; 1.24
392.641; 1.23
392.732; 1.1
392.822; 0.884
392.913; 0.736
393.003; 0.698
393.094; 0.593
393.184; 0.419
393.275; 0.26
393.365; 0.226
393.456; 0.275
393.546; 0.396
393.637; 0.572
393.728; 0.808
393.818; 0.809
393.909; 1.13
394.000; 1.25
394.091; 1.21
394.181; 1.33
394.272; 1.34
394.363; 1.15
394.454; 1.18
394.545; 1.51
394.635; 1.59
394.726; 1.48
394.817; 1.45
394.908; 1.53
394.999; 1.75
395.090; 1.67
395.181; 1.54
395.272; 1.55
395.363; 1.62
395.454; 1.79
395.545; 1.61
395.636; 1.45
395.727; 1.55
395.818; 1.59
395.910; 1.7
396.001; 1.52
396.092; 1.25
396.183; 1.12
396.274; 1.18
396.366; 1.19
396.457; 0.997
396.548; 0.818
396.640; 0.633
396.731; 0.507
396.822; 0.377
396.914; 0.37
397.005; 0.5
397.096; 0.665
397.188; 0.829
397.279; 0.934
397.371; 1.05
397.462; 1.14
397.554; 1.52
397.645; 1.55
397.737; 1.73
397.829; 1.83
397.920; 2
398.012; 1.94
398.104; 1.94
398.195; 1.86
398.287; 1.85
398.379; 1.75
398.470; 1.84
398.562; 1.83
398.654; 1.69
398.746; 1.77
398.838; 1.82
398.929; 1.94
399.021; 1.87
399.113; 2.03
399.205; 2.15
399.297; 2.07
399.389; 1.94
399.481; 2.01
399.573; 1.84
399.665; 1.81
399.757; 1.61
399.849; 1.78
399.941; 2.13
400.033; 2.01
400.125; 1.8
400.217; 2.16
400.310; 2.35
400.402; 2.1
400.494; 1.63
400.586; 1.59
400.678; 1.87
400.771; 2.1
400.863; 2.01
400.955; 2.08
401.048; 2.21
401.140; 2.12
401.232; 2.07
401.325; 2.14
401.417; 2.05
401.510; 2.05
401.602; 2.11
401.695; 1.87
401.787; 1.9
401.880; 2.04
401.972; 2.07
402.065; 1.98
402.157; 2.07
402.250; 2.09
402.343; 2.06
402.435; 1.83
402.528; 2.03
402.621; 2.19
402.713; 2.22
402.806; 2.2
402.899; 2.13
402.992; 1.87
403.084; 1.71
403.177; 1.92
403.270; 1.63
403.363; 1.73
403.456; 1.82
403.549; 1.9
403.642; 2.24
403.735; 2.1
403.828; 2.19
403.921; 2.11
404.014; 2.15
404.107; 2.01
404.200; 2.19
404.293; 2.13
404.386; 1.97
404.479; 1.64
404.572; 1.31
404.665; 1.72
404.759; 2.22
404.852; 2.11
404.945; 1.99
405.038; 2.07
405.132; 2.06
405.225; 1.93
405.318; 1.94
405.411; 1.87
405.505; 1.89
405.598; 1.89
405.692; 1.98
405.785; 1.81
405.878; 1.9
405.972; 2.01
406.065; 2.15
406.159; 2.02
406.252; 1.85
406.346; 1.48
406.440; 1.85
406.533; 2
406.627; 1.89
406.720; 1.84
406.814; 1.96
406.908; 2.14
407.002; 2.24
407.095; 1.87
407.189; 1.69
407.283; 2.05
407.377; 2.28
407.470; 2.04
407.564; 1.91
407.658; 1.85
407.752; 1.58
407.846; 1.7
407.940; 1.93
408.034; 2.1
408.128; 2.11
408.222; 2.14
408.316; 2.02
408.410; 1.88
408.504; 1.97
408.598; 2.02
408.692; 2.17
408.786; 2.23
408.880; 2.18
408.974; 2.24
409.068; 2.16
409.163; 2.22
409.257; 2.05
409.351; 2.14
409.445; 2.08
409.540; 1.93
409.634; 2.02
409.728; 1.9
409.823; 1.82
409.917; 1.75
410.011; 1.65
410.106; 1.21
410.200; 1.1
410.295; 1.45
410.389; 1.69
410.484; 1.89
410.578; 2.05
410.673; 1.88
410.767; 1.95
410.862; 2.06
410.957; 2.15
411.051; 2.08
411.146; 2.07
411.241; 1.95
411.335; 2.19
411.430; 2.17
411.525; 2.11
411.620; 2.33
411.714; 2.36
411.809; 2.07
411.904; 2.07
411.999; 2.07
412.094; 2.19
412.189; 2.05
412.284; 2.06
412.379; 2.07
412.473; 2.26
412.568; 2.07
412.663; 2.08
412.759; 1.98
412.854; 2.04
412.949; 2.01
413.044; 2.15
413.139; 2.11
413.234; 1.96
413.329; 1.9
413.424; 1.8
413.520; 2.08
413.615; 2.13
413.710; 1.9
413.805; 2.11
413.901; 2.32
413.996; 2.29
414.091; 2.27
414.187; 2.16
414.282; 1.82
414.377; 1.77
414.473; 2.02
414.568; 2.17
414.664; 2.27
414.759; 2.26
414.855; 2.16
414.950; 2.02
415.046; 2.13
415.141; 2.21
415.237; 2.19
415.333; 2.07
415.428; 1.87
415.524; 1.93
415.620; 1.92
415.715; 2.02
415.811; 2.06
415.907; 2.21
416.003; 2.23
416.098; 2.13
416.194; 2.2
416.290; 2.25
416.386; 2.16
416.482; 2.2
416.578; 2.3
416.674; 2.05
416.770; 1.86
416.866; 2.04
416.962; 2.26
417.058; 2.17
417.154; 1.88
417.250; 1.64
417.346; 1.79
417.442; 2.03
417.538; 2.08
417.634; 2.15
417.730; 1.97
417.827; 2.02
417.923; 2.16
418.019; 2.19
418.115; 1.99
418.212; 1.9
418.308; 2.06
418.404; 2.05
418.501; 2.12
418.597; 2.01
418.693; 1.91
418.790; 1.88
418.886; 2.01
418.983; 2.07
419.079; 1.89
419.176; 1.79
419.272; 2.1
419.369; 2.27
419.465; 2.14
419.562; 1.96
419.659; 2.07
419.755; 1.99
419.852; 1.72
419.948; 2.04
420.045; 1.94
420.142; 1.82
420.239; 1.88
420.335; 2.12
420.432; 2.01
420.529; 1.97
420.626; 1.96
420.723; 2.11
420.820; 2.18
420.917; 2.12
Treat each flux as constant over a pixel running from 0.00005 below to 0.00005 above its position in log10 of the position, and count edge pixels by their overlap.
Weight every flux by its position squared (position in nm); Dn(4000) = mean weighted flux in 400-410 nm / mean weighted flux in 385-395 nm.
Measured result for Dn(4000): 1.51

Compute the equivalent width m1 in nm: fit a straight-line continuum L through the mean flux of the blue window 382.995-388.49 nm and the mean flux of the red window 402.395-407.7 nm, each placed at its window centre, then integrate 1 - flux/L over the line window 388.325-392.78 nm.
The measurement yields 0.07 nm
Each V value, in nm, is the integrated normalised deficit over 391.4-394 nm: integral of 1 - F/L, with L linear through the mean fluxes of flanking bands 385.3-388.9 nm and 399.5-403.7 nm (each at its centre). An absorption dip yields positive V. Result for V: 0.91 nm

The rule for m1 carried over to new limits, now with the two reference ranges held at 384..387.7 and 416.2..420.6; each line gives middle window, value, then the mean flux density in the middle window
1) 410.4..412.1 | -0.139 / 2.08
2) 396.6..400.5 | 0.316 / 1.61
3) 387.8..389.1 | 0.222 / 1.33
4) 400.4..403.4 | -0.325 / 1.99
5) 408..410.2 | -0.101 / 1.98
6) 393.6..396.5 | 0.583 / 1.36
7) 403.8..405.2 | -0.120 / 1.99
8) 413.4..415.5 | -0.135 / 2.09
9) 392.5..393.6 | 0.656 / 0.675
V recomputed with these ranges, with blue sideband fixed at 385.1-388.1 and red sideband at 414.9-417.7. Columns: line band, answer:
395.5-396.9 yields 0.47 nm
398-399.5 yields -0.10 nm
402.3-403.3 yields -0.08 nm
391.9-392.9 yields 0.21 nm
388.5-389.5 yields 0.17 nm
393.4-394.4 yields 0.46 nm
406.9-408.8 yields -0.06 nm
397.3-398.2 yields 0.07 nm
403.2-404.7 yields -0.05 nm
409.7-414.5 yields 0.02 nm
